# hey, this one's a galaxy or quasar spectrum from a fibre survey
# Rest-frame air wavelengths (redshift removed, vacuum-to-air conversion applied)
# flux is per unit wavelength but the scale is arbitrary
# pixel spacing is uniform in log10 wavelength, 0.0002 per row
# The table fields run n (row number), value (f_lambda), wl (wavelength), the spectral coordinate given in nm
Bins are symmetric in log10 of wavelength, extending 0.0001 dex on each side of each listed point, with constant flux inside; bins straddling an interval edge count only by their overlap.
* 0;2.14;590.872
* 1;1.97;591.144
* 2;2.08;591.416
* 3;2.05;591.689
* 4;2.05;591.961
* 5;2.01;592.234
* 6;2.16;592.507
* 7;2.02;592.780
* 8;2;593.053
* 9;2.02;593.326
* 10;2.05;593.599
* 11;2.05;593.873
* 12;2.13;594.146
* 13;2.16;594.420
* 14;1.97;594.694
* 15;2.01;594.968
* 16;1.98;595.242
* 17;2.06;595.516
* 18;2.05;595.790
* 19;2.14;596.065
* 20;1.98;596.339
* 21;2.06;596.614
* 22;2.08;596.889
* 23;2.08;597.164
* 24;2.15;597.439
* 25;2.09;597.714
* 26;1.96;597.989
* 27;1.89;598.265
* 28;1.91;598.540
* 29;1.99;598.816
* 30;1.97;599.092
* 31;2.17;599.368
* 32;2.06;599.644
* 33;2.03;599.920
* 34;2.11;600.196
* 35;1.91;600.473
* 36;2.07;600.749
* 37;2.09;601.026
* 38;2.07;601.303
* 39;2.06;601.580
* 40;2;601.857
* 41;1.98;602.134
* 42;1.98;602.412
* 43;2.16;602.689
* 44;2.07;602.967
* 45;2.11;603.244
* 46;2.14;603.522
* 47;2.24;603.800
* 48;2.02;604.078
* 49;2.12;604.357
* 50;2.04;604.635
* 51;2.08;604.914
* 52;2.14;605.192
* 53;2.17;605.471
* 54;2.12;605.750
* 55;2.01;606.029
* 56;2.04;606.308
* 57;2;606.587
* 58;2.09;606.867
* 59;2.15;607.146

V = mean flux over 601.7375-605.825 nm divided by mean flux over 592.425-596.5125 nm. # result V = 1.0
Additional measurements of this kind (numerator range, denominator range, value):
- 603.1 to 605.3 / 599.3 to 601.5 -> 1.02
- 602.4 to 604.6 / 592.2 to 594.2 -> 1.03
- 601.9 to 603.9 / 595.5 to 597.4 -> 1.01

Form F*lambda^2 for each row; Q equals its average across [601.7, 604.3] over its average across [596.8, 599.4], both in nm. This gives 1.0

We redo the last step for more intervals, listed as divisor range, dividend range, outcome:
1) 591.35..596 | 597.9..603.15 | 1.01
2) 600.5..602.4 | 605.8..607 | 1.02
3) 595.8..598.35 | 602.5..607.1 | 1.05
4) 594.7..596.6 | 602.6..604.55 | 1.07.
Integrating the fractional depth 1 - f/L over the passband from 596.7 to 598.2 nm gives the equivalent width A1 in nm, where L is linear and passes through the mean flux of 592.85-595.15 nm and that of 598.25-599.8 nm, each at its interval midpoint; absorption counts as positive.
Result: -0.03 nm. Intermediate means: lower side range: 2.05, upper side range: 2.01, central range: 2.06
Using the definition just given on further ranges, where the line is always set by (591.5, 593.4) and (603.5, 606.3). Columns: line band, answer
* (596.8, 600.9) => 0.09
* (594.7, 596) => 0.02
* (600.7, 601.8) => 0.01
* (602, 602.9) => 0.02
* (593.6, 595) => -0.01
